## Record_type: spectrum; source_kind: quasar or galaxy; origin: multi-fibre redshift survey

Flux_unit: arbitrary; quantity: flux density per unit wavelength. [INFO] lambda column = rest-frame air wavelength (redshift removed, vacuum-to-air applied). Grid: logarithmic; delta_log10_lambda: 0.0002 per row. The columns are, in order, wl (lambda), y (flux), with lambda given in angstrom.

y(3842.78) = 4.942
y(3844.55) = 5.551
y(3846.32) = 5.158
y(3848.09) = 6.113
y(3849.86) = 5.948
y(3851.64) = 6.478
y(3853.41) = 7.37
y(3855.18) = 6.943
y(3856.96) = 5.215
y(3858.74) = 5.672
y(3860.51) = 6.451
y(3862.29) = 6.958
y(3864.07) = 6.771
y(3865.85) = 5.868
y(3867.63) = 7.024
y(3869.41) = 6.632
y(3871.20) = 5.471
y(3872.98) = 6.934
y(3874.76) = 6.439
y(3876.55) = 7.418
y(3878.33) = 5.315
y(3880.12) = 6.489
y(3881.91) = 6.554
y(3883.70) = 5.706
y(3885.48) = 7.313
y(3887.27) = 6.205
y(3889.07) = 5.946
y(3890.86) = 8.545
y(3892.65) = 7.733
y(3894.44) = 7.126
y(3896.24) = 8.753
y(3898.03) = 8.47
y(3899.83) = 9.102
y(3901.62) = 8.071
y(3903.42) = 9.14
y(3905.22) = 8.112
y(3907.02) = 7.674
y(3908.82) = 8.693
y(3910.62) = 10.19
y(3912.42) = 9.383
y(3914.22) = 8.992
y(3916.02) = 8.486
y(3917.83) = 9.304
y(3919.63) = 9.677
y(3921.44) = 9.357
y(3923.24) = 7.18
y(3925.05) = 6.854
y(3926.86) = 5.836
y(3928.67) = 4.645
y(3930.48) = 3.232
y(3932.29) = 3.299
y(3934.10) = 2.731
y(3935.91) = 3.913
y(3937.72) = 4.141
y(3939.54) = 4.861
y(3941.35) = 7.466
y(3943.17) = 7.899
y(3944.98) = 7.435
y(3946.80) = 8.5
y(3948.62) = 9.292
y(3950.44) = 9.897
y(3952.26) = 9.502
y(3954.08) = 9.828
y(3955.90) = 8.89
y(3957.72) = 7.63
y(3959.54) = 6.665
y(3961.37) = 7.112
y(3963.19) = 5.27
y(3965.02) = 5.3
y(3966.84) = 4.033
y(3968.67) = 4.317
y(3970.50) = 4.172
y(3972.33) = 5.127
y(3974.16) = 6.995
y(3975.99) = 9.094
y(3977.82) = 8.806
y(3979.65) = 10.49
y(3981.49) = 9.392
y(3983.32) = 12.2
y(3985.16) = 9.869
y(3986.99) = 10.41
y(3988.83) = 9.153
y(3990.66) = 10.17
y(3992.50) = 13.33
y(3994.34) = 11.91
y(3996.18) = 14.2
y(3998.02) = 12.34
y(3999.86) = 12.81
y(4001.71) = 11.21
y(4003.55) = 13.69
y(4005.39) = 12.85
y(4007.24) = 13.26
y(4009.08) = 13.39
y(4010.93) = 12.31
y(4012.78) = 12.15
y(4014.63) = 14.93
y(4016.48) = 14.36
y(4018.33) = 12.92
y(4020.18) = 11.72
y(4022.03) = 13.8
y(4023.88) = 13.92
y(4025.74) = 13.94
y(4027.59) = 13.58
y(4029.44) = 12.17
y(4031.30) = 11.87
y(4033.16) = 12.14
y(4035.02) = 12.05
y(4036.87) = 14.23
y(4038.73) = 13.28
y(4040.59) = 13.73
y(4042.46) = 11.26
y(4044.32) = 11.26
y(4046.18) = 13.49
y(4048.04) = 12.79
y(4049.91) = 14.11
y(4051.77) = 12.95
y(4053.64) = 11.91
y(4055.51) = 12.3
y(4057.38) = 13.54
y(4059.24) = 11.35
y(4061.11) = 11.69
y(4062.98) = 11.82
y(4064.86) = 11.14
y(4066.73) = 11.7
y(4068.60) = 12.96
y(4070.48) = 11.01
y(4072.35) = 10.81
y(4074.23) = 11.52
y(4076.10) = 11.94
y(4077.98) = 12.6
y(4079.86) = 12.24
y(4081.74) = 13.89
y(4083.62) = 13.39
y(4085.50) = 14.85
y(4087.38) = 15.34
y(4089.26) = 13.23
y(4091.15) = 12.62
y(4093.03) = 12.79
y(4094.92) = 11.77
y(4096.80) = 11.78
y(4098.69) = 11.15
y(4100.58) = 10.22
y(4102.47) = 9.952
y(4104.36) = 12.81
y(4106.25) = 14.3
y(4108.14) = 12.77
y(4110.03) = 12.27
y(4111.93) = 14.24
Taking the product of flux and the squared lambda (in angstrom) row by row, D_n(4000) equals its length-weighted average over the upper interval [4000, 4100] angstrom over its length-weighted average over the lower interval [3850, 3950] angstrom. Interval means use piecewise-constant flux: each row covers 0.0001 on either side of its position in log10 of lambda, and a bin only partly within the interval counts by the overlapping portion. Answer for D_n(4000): 1.95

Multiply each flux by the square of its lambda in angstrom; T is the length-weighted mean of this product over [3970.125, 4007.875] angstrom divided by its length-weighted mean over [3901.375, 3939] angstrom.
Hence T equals 1.57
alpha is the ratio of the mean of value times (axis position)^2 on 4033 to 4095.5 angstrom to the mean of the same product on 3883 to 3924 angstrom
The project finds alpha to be 1.7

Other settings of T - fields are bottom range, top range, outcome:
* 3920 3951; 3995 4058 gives 2.15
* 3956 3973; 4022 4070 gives 2.31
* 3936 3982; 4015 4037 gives 1.87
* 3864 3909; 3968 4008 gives 1.51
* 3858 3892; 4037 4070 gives 2.09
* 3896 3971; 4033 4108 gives 1.85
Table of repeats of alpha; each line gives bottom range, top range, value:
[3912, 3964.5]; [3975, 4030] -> 1.77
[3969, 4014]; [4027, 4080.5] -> 1.18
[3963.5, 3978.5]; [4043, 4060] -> 2.22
